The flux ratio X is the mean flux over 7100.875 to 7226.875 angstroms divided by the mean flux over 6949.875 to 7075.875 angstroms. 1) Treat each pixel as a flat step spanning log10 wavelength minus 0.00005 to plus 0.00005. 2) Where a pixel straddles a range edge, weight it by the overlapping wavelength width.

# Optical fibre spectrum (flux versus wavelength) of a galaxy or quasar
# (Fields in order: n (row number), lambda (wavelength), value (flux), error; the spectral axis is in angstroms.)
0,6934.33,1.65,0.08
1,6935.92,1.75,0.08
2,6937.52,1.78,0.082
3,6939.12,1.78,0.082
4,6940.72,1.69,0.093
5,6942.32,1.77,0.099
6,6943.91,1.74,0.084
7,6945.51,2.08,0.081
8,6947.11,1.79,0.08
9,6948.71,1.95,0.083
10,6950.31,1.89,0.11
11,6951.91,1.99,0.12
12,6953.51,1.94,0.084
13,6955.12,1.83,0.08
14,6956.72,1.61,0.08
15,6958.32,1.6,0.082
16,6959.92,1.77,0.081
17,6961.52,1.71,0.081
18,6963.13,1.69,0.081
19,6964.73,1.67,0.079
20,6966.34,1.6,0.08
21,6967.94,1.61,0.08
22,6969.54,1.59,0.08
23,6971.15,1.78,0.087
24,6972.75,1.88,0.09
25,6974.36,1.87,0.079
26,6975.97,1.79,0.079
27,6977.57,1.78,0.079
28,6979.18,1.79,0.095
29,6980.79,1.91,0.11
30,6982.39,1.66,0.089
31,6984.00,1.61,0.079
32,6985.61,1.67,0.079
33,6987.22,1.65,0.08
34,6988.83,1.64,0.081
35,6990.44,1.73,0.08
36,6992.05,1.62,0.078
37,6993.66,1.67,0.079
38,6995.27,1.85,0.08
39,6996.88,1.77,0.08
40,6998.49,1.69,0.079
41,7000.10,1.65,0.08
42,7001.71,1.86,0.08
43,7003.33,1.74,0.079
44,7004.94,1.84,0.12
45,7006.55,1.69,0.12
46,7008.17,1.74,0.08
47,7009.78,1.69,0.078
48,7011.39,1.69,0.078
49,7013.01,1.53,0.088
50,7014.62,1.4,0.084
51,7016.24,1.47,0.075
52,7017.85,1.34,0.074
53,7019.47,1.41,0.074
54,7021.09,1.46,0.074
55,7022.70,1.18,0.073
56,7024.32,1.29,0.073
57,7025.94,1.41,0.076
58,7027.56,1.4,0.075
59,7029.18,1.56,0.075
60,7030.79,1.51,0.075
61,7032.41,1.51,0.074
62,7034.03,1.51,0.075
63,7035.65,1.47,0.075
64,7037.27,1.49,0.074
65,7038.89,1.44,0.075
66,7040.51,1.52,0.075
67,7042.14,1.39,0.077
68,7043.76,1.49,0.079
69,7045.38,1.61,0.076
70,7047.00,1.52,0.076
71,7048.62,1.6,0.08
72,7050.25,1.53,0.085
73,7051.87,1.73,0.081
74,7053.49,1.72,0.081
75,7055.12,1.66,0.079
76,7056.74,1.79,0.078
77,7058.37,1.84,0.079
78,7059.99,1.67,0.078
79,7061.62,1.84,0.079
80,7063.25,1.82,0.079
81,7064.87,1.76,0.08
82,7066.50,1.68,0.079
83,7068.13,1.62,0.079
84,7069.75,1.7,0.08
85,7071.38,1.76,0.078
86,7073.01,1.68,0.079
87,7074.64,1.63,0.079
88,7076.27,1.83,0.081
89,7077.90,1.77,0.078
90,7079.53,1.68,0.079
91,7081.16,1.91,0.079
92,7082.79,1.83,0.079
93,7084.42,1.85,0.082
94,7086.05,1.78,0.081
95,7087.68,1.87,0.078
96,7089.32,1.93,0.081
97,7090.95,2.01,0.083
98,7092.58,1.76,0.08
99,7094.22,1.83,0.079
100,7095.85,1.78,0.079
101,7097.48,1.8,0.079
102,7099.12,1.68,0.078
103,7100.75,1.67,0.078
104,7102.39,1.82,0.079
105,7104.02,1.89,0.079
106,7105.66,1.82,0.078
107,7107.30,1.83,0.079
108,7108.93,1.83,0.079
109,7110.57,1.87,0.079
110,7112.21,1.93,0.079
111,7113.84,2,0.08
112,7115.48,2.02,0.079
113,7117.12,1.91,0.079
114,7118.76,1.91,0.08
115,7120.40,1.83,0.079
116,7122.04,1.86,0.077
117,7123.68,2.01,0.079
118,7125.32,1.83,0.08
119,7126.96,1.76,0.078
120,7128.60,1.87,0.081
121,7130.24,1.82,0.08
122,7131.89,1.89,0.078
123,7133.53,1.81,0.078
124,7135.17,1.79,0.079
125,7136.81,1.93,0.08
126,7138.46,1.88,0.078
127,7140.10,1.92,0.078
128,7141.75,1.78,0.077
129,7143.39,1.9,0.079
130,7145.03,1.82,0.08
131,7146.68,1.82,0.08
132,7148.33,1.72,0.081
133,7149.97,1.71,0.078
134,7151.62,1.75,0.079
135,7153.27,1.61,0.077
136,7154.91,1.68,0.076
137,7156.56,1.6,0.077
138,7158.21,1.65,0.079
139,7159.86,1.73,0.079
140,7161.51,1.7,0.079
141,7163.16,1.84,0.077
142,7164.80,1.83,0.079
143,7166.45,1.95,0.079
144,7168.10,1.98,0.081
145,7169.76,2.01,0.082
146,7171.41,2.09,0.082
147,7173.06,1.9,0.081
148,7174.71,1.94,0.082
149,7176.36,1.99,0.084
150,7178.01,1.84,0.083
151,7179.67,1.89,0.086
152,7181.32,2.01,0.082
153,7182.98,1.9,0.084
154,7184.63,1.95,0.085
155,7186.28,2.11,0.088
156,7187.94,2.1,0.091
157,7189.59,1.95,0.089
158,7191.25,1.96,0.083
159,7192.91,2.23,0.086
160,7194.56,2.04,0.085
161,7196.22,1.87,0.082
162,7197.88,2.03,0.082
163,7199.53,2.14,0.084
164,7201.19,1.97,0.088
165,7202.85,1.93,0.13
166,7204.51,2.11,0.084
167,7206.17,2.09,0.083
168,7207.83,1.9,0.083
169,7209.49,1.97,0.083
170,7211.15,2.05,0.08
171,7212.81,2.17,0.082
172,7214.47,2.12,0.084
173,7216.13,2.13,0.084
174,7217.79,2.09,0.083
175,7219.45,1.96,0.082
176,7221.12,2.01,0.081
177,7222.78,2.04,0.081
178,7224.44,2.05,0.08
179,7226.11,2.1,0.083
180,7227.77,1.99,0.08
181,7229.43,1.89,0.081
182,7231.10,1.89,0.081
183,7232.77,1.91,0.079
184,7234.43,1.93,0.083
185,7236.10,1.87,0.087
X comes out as 1.16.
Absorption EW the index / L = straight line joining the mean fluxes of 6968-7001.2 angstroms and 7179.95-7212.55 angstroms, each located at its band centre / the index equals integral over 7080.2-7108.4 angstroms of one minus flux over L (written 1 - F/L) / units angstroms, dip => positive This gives 0.8 angstroms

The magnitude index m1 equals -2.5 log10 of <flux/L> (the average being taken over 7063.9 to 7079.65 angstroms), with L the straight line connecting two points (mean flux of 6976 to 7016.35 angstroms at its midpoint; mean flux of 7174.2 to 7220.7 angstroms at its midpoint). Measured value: 0.06 mag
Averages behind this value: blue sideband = 1.7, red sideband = 2.02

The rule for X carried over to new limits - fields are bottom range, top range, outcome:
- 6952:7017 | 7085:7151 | 1.08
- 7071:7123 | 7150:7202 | 1.04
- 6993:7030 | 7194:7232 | 1.28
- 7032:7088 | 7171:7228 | 1.21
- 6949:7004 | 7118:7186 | 1.06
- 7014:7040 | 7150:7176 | 1.27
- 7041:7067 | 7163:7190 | 1.18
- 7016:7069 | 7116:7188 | 1.20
